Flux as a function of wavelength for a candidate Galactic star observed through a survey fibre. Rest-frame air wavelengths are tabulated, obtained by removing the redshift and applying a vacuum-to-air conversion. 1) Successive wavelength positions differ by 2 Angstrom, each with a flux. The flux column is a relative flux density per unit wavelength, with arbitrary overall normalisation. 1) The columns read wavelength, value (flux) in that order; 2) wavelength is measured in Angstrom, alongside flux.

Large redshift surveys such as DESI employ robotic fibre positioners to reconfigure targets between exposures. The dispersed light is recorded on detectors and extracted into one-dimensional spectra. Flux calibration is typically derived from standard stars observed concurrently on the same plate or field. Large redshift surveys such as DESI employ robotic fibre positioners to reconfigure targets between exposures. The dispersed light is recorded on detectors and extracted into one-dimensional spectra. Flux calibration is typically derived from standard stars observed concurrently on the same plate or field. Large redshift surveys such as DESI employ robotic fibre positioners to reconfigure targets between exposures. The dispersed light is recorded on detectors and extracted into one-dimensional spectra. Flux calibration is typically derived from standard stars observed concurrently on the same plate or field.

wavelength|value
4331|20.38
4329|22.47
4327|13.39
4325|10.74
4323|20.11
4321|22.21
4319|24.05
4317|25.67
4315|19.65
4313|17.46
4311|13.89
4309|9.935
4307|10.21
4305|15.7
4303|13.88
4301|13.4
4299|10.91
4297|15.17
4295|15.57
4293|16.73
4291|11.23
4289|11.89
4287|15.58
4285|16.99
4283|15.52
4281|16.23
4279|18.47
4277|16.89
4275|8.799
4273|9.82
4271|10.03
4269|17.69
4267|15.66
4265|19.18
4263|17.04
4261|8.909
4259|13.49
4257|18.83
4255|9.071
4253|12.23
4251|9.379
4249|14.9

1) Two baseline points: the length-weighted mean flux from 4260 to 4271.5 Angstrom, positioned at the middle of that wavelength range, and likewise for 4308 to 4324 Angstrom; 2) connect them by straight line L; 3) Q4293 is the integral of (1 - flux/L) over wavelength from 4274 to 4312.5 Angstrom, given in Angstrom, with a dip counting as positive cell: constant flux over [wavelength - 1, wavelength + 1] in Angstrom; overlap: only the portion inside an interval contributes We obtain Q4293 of 6.8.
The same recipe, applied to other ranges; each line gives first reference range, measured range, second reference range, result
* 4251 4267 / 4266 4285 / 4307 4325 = 0.84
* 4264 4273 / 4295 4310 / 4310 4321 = 4.68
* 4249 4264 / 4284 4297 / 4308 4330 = 0.84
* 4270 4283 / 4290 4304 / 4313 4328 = 2.03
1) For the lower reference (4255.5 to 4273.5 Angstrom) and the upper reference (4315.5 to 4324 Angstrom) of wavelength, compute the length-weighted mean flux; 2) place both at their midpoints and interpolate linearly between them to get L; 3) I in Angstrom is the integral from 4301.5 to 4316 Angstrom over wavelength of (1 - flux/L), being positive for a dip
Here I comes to 4.68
